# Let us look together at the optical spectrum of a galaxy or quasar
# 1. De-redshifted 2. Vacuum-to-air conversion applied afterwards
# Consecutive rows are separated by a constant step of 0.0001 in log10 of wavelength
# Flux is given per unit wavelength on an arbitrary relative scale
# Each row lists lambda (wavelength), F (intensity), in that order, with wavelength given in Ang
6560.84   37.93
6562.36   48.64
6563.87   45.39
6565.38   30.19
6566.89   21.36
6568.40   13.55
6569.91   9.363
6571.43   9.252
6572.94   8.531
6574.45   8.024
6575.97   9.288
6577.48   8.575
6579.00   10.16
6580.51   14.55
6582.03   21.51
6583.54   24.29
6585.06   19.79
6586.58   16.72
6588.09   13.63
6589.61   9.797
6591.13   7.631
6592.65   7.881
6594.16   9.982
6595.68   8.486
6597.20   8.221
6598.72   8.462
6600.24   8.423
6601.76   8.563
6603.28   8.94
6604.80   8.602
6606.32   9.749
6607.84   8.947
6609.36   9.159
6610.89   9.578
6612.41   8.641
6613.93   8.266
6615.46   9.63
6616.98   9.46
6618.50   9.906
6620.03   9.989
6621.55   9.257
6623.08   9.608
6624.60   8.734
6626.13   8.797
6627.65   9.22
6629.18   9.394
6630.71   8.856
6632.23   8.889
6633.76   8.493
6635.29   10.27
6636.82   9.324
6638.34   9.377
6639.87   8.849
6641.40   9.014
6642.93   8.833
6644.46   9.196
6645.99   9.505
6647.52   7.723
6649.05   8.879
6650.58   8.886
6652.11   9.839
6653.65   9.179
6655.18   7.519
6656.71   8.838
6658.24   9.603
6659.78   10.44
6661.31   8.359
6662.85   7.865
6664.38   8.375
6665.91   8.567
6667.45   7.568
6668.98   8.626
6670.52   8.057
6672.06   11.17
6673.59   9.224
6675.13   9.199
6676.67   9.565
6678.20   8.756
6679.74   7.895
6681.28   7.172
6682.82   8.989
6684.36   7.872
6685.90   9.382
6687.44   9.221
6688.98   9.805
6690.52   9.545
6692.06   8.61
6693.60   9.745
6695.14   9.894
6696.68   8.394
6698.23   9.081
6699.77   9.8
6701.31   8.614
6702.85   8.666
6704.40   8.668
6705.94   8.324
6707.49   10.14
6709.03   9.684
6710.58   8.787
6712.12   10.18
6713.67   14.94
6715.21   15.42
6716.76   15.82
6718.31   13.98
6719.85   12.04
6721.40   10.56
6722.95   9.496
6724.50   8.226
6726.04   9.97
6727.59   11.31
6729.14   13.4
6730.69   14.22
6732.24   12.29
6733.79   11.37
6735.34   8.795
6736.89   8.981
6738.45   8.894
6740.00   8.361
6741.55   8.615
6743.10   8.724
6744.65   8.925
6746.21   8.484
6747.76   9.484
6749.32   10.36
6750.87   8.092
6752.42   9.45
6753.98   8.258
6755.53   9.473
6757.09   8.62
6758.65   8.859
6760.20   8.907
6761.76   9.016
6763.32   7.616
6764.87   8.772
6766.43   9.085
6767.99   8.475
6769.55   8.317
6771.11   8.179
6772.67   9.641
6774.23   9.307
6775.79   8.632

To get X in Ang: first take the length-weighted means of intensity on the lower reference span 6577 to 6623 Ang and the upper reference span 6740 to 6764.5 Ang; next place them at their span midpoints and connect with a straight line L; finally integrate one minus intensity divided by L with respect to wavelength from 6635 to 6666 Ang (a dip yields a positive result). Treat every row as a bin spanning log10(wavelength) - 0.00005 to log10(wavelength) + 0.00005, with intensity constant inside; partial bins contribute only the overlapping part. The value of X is 3.8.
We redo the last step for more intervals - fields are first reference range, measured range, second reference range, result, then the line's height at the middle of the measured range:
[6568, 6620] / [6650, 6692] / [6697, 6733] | 7.8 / 10.9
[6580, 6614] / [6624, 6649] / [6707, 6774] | 4.4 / 11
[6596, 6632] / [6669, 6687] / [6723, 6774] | 0.7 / 9.22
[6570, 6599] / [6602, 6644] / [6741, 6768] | 7.5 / 11.2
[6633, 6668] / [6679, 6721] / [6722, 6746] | -1.8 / 9.59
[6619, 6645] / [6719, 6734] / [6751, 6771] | -4.2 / 8.83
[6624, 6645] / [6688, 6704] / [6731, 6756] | 0.1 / 9.25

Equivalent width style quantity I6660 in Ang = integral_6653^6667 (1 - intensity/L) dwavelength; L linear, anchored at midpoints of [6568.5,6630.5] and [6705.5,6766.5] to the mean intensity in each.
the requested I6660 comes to 2.17 Ang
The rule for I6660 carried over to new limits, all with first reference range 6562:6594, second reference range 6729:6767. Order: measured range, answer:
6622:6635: 4.8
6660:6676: 5.0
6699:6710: 2.1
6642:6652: 3.5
